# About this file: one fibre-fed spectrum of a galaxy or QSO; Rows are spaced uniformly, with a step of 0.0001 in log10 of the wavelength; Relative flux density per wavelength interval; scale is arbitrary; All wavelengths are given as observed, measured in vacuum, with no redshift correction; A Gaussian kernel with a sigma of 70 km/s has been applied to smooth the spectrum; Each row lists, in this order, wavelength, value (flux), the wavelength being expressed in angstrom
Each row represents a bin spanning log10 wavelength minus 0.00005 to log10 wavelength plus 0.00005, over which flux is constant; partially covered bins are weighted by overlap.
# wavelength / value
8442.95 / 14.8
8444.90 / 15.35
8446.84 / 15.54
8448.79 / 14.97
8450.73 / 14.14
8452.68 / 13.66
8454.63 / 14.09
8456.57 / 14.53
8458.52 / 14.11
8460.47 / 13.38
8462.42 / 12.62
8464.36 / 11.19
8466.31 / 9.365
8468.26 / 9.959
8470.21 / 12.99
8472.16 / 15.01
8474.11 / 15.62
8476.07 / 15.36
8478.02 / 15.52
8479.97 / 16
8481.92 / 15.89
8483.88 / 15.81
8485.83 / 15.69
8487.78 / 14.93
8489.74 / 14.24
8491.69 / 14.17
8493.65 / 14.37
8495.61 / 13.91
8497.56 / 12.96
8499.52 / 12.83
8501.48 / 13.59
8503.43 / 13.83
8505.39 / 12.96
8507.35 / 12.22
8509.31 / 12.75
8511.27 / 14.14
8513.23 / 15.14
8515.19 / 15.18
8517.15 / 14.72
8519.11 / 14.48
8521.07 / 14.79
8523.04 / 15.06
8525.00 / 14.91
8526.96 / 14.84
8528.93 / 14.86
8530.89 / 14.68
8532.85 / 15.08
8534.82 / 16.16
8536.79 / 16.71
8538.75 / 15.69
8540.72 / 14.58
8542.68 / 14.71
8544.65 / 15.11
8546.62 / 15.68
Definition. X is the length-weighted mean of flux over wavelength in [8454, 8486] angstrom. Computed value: 13.9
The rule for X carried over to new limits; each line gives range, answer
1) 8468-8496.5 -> 14.7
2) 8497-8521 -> 13.8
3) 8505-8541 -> 14.7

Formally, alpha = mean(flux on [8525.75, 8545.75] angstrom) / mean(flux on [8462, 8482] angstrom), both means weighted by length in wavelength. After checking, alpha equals 1.13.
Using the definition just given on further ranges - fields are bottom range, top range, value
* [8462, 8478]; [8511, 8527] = 1.15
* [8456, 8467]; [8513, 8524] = 1.19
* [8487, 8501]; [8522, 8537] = 1.10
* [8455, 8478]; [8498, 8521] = 1.04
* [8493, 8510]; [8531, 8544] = 1.16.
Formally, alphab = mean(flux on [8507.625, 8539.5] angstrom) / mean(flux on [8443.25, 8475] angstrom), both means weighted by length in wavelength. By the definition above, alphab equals 1.10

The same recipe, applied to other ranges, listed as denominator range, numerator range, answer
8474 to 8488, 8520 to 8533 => 0.95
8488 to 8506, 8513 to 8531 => 1.08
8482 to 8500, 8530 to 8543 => 1.07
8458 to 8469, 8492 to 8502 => 1.16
